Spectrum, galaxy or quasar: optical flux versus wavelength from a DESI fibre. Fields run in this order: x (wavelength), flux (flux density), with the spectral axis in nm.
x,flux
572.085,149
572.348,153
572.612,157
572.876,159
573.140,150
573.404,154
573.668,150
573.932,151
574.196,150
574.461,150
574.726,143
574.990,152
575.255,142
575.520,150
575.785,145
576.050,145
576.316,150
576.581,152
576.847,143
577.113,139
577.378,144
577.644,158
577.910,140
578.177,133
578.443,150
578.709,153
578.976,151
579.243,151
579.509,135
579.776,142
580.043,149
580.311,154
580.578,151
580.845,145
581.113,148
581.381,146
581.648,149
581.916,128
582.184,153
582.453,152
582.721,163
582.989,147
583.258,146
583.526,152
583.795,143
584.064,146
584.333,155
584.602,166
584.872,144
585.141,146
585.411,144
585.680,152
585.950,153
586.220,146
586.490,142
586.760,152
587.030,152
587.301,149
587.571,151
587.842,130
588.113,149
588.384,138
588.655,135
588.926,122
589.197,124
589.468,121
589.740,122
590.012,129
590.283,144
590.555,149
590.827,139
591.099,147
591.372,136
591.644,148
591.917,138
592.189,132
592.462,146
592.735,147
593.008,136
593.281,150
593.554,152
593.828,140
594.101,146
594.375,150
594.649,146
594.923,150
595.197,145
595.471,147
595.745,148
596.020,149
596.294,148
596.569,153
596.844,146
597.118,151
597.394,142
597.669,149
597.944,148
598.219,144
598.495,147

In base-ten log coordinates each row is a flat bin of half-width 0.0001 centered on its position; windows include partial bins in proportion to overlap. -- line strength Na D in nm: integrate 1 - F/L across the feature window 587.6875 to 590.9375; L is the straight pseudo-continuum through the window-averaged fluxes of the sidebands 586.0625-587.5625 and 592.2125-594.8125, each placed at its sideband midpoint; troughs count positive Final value 0.30 nm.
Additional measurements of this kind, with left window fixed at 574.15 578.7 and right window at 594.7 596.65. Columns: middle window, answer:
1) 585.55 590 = 0.24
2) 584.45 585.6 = -0.02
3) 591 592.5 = 0.07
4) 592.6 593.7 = 0.01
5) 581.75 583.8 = -0.02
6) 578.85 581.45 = -0.01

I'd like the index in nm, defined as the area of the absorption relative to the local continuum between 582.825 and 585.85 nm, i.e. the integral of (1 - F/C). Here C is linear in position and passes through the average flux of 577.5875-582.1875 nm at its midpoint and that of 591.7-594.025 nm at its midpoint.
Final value -0.09 nm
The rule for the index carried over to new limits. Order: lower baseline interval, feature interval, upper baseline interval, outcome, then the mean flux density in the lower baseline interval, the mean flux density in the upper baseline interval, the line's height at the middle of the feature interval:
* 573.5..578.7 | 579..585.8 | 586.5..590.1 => -0.32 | 147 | 137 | 142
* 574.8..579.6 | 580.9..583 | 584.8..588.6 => -0.03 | 146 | 146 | 146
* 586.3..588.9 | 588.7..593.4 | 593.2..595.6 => 0.27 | 143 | 147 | 145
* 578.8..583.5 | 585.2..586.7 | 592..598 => 0.00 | 148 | 146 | 147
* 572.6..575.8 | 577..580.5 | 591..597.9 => 0.07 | 150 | 146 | 149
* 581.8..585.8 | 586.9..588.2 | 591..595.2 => 0.01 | 149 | 144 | 147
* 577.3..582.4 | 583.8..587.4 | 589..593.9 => -0.18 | 146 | 139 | 143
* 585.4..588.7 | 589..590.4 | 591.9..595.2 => 0.17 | 146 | 145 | 145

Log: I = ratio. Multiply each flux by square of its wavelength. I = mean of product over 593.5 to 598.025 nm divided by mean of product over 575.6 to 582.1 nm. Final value 1.07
